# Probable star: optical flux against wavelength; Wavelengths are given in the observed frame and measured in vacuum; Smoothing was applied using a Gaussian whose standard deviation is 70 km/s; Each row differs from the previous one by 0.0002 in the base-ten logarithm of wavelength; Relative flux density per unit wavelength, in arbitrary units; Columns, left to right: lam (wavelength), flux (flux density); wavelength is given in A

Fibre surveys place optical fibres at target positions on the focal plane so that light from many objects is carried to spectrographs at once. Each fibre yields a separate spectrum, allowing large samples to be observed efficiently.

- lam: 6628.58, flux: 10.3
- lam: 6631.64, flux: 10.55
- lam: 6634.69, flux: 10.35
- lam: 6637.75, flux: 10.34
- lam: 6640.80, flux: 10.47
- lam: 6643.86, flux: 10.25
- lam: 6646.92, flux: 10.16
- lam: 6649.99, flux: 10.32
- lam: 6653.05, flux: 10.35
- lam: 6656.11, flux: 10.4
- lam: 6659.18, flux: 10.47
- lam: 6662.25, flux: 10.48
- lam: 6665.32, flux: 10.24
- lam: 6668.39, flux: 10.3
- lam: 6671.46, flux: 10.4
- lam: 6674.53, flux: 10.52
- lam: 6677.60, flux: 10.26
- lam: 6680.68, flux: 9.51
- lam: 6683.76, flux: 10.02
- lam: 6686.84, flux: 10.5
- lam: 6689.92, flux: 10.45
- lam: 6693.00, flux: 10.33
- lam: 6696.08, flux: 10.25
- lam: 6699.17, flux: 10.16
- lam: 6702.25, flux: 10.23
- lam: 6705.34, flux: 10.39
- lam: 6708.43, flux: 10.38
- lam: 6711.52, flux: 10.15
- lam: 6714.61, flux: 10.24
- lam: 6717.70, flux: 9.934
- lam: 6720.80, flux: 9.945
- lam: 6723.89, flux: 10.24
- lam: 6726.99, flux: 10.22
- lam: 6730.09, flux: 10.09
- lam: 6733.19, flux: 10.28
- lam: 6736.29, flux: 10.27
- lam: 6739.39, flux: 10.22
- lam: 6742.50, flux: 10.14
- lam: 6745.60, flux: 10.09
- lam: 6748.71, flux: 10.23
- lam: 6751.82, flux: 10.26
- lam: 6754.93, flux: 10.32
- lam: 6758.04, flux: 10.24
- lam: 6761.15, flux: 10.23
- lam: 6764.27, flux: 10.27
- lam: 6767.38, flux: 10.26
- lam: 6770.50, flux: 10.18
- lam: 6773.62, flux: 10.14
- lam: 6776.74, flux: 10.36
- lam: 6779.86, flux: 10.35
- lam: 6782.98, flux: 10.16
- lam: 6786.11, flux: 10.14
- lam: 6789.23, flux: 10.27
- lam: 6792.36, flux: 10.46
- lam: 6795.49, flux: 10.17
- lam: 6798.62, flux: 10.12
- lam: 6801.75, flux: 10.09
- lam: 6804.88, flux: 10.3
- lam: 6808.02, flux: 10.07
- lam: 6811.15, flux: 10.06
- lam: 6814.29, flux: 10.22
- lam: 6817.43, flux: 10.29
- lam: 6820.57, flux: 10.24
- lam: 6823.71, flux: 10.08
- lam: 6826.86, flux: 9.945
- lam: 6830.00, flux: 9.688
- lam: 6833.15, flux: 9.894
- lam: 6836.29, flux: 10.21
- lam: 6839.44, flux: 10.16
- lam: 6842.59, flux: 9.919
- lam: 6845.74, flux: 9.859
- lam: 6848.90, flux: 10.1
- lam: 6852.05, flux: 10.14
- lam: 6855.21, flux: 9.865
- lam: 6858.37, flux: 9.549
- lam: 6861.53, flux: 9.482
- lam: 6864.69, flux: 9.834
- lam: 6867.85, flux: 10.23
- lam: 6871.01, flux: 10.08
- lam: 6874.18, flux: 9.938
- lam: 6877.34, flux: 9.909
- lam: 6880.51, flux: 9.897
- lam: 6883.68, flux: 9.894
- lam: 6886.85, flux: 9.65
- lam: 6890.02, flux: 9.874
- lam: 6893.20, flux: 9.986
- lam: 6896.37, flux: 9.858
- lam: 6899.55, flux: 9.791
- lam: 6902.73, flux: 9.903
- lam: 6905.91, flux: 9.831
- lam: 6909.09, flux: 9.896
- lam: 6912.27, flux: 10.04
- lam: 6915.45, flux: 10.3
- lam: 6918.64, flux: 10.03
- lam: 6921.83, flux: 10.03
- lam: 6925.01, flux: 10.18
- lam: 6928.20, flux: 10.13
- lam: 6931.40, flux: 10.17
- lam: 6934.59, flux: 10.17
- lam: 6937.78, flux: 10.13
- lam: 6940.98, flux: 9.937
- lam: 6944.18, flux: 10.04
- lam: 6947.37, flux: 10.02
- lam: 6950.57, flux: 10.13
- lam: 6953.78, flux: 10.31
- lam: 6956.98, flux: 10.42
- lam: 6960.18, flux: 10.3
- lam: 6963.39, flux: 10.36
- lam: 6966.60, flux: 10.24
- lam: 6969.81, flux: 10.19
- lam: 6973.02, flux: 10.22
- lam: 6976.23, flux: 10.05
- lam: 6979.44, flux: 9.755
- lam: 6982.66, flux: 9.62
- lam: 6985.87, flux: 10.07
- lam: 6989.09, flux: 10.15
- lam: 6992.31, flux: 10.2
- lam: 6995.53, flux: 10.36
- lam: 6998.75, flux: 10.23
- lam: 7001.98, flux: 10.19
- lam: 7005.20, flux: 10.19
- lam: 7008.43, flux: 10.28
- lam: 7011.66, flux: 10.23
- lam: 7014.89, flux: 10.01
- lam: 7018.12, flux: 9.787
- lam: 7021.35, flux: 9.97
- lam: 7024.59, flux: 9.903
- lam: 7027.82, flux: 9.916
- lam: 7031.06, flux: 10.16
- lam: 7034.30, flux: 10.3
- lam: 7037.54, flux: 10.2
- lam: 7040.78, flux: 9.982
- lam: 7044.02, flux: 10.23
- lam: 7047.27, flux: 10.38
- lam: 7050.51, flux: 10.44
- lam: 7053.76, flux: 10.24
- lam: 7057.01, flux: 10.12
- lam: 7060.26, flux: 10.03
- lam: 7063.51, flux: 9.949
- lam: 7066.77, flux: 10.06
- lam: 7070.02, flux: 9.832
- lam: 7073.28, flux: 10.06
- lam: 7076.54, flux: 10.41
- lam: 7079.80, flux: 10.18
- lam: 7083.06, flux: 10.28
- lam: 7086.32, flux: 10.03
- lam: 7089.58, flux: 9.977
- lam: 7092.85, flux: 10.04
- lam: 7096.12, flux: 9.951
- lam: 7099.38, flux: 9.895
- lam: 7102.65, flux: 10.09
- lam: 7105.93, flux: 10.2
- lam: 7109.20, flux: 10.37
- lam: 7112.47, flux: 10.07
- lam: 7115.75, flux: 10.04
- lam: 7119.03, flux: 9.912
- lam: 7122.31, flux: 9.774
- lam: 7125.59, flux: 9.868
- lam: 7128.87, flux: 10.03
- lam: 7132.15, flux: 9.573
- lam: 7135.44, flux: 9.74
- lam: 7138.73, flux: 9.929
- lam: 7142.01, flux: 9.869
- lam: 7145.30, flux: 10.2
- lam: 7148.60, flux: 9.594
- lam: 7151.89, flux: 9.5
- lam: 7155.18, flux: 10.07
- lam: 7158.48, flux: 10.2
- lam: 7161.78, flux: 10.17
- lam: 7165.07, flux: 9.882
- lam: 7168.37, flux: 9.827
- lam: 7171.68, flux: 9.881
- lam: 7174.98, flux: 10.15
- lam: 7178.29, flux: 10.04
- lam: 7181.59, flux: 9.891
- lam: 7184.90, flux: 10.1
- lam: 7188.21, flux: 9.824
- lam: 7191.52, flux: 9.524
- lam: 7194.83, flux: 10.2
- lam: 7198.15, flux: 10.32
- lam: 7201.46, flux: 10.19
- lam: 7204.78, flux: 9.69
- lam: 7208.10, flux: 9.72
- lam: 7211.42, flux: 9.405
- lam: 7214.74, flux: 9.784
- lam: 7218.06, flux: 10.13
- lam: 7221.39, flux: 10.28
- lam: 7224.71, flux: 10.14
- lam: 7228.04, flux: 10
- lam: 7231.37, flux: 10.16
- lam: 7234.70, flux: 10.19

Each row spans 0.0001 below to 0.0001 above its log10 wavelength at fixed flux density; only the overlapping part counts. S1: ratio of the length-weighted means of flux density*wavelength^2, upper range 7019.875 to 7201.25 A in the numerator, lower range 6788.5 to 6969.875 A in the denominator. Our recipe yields 1.1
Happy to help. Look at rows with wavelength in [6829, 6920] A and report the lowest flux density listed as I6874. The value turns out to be 9.482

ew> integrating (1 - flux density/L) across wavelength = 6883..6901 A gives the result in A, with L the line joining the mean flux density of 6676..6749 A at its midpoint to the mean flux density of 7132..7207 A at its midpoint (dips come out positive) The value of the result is 0.4 A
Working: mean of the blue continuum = 10.2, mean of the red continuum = 9.93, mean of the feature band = 9.84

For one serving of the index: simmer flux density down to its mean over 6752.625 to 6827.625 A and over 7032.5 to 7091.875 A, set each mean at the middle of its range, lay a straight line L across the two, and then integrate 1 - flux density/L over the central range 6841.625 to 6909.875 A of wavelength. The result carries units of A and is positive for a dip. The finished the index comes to 2.0 A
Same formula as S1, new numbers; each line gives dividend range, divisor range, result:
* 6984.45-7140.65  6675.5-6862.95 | 1.08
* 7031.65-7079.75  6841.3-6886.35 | 1.08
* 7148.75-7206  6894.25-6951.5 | 1.07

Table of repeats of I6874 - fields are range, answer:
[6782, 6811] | 10.07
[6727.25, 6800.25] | 10.09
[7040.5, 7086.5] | 9.832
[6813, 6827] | 9.945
